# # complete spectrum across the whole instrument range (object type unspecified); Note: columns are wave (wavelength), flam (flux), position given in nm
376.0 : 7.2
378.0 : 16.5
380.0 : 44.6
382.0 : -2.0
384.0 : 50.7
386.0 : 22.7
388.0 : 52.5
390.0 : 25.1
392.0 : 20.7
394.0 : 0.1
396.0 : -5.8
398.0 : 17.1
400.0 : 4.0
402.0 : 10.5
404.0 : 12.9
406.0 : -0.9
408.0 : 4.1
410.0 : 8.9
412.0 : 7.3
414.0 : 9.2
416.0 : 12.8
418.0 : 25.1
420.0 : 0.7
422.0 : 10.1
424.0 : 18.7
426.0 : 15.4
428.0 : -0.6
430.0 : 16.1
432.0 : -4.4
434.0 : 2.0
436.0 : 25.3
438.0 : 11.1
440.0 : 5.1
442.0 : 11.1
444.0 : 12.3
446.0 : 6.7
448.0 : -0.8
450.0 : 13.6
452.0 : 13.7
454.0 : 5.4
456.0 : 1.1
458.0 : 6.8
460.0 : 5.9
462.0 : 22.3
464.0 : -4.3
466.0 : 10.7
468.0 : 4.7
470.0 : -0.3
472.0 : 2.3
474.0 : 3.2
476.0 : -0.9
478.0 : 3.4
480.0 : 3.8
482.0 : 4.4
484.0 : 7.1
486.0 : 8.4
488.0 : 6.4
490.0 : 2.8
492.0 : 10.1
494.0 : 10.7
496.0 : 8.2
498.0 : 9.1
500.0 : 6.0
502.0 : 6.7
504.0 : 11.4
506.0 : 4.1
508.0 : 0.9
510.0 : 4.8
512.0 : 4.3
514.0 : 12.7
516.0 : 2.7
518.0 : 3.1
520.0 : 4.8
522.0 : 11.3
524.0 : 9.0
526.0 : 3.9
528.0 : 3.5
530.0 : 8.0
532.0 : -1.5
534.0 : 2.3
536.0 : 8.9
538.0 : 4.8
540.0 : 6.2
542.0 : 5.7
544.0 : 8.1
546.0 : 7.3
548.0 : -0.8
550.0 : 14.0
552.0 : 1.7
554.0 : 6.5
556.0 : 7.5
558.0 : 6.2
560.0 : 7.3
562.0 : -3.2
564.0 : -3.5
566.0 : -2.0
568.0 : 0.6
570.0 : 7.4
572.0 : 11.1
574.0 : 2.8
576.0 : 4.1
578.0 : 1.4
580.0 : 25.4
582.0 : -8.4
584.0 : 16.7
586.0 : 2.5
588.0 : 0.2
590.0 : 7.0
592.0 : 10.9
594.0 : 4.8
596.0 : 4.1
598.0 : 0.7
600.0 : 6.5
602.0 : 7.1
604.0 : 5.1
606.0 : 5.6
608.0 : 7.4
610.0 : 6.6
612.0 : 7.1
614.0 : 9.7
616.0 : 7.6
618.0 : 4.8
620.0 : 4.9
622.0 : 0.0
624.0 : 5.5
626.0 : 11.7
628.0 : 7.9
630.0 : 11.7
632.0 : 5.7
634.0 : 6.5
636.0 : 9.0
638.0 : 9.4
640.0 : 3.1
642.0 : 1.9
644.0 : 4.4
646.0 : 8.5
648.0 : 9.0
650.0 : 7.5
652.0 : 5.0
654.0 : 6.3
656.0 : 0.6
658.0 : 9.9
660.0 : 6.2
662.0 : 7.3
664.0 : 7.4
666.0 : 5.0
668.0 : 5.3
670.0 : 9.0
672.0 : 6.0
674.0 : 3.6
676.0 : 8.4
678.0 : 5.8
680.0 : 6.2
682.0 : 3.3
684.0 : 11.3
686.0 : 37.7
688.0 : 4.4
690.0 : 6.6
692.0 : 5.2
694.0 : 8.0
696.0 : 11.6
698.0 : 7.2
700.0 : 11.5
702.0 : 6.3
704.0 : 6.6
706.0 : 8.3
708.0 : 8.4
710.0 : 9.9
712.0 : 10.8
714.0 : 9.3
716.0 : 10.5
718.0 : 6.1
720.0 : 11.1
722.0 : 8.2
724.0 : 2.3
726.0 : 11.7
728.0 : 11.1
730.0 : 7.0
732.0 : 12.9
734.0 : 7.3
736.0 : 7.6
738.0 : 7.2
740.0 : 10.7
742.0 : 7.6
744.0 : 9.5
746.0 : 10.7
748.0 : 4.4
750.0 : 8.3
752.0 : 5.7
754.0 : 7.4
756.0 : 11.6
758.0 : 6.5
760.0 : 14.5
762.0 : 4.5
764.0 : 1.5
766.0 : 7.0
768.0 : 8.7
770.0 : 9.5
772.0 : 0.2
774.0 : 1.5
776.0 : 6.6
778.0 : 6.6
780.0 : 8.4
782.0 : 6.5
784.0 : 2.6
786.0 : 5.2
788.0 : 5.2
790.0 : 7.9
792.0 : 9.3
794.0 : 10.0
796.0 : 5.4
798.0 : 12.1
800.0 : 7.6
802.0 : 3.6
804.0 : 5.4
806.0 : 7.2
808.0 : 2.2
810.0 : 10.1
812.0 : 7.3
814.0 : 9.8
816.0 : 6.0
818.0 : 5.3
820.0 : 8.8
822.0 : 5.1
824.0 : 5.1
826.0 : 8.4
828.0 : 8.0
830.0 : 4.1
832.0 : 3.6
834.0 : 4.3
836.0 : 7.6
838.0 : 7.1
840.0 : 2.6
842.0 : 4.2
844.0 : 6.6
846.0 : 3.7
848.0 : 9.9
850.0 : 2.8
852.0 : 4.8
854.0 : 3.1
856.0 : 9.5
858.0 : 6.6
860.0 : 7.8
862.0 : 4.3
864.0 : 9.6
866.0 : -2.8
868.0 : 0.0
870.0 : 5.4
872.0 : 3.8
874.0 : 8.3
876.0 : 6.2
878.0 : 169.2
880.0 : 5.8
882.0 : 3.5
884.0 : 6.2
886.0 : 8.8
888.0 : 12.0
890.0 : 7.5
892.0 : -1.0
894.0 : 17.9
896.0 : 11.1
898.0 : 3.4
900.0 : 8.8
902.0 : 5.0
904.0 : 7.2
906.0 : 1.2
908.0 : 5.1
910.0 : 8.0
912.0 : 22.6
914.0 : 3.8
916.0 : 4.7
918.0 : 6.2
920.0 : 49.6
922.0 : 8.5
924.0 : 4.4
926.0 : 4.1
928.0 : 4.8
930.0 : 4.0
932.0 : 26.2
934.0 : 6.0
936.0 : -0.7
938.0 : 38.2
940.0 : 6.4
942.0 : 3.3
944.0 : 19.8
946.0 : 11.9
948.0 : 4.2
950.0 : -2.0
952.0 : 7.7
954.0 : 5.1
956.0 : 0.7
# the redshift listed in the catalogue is 0.84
